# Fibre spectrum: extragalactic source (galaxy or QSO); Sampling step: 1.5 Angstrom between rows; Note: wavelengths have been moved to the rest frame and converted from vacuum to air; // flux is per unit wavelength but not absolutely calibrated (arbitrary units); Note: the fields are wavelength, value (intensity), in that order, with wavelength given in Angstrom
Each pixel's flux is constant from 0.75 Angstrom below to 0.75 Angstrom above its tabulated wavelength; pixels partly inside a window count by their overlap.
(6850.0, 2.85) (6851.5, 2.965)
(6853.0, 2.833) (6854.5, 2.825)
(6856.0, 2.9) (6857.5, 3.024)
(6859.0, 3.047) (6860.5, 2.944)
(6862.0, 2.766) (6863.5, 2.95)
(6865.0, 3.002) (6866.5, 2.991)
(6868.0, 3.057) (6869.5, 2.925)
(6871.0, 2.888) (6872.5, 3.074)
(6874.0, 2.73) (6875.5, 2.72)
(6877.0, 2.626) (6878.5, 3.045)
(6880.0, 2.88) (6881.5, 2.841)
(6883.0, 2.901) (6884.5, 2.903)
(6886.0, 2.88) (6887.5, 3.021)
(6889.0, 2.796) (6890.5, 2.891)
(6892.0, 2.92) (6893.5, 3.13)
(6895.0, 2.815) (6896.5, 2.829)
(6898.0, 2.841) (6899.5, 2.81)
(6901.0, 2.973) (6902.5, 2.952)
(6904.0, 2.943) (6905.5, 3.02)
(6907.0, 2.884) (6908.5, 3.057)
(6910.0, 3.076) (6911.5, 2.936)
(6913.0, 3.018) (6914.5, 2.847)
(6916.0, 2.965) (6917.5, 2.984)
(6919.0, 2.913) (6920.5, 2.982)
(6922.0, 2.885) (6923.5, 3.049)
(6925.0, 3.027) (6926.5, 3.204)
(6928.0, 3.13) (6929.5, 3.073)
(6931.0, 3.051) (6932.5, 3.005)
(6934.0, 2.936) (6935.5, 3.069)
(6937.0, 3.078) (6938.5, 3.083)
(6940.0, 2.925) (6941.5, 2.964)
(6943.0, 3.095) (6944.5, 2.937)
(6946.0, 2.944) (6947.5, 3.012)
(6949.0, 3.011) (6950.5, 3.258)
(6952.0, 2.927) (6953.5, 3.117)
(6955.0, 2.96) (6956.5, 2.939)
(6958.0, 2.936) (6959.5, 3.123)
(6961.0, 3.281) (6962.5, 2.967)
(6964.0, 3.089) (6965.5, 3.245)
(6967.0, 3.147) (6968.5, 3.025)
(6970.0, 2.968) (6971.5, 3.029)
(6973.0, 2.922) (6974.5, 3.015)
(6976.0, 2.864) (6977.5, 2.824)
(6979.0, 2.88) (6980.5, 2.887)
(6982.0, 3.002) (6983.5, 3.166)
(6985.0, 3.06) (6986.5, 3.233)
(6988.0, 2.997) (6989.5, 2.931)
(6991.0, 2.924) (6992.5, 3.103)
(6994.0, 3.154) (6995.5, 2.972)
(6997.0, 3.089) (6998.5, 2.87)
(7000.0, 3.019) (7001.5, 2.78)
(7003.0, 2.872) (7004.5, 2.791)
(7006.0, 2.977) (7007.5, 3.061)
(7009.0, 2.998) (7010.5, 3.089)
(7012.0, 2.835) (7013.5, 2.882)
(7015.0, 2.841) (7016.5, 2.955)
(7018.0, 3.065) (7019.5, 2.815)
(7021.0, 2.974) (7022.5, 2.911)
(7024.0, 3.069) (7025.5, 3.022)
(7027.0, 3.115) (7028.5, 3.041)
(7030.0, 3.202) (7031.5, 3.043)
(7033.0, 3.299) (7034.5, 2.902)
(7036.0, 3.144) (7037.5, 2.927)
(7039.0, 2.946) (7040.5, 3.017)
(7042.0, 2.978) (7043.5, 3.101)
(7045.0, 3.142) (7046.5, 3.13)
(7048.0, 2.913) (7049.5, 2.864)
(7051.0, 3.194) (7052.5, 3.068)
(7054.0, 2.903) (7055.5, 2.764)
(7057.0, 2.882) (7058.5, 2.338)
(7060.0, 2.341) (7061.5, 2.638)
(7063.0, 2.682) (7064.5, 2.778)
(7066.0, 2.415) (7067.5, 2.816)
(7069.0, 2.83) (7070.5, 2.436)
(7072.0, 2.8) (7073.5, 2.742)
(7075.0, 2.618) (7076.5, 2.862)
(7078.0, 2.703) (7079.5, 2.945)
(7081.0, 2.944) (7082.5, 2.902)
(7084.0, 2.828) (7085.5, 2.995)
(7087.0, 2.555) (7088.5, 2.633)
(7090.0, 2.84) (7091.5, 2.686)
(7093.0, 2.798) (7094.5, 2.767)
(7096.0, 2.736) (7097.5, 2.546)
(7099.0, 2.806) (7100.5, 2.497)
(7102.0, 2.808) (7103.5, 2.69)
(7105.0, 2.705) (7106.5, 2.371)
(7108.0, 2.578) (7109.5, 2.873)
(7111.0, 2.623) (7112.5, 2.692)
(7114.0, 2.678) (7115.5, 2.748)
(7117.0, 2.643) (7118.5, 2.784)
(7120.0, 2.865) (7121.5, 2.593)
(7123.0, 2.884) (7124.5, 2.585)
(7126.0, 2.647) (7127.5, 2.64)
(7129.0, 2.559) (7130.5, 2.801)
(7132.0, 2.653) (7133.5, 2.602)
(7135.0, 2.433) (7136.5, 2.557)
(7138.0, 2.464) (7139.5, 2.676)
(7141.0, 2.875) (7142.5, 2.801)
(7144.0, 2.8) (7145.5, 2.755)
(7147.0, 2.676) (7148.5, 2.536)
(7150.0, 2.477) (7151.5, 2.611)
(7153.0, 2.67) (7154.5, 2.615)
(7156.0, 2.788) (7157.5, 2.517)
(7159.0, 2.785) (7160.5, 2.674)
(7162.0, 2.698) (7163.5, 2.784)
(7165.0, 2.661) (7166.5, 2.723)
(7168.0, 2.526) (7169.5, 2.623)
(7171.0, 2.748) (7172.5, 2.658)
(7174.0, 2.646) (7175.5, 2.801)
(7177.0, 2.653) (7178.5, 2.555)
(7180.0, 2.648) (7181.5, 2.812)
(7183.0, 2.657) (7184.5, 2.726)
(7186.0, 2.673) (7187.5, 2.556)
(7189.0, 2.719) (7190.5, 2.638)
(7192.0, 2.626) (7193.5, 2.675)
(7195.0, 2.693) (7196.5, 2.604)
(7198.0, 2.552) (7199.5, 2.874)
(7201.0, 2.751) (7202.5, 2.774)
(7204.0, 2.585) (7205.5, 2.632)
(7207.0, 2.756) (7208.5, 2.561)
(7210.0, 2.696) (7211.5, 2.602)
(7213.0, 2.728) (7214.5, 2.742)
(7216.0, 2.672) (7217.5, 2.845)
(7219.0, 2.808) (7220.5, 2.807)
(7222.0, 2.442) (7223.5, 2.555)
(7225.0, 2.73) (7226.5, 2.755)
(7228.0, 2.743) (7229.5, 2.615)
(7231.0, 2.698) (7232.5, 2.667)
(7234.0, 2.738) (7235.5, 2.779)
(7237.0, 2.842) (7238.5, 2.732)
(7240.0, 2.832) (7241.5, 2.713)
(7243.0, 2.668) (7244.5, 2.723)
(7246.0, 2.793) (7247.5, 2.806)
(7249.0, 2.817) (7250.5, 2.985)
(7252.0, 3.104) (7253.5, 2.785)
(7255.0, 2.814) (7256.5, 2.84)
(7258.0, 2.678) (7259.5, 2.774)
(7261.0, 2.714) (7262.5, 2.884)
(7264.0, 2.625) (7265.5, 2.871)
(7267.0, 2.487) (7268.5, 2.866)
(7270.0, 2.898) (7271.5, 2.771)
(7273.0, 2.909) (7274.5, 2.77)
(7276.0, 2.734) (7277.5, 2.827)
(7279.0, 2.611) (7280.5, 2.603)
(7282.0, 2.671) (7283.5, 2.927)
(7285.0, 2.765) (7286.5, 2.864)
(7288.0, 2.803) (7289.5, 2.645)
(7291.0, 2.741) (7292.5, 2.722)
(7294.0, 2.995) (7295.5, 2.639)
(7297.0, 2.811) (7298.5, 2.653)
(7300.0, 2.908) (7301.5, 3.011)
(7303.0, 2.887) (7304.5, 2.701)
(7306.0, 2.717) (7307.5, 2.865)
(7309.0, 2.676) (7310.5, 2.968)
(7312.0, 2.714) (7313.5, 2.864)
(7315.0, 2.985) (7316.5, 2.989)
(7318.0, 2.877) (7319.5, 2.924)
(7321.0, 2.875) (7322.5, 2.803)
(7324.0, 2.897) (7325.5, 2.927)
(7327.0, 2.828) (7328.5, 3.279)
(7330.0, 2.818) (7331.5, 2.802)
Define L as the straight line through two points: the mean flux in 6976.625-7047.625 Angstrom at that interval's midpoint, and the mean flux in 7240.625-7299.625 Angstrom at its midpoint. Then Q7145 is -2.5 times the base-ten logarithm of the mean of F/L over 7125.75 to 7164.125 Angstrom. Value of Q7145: 0.09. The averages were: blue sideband 3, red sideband 2.78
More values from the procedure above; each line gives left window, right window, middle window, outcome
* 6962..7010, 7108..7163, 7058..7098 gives 0.03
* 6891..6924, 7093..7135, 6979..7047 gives -0.07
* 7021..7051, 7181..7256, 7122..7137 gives 0.10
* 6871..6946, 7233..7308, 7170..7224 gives 0.06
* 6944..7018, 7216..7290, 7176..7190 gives 0.06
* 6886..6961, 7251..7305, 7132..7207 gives 0.07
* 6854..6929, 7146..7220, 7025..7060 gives -0.07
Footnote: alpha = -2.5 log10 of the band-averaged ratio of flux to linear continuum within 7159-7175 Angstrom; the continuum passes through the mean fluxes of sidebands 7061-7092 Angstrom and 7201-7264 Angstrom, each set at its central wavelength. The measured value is 0.02 mag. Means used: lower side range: 2.75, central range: 2.68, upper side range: 2.74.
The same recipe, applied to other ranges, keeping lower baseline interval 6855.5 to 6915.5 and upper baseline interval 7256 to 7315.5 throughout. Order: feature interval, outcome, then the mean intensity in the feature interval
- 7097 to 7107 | 0.082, 2.64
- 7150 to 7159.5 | 0.072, 2.65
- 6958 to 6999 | -0.051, 3.03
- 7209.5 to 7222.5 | 0.039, 2.71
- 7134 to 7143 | 0.082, 2.63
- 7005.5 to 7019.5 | -0.030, 2.96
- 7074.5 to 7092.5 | 0.022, 2.8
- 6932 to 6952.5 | -0.043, 3.02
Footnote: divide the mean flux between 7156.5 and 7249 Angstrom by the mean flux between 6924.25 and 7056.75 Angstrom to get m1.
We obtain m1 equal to 0.9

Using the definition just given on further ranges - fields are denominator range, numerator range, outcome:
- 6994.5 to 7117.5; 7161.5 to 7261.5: 0.95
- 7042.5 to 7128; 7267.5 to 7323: 1.02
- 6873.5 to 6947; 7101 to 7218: 0.91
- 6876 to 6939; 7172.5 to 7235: 0.91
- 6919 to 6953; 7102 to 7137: 0.88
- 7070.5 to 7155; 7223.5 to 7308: 1.03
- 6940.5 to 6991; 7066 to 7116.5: 0.90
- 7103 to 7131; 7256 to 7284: 1.03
